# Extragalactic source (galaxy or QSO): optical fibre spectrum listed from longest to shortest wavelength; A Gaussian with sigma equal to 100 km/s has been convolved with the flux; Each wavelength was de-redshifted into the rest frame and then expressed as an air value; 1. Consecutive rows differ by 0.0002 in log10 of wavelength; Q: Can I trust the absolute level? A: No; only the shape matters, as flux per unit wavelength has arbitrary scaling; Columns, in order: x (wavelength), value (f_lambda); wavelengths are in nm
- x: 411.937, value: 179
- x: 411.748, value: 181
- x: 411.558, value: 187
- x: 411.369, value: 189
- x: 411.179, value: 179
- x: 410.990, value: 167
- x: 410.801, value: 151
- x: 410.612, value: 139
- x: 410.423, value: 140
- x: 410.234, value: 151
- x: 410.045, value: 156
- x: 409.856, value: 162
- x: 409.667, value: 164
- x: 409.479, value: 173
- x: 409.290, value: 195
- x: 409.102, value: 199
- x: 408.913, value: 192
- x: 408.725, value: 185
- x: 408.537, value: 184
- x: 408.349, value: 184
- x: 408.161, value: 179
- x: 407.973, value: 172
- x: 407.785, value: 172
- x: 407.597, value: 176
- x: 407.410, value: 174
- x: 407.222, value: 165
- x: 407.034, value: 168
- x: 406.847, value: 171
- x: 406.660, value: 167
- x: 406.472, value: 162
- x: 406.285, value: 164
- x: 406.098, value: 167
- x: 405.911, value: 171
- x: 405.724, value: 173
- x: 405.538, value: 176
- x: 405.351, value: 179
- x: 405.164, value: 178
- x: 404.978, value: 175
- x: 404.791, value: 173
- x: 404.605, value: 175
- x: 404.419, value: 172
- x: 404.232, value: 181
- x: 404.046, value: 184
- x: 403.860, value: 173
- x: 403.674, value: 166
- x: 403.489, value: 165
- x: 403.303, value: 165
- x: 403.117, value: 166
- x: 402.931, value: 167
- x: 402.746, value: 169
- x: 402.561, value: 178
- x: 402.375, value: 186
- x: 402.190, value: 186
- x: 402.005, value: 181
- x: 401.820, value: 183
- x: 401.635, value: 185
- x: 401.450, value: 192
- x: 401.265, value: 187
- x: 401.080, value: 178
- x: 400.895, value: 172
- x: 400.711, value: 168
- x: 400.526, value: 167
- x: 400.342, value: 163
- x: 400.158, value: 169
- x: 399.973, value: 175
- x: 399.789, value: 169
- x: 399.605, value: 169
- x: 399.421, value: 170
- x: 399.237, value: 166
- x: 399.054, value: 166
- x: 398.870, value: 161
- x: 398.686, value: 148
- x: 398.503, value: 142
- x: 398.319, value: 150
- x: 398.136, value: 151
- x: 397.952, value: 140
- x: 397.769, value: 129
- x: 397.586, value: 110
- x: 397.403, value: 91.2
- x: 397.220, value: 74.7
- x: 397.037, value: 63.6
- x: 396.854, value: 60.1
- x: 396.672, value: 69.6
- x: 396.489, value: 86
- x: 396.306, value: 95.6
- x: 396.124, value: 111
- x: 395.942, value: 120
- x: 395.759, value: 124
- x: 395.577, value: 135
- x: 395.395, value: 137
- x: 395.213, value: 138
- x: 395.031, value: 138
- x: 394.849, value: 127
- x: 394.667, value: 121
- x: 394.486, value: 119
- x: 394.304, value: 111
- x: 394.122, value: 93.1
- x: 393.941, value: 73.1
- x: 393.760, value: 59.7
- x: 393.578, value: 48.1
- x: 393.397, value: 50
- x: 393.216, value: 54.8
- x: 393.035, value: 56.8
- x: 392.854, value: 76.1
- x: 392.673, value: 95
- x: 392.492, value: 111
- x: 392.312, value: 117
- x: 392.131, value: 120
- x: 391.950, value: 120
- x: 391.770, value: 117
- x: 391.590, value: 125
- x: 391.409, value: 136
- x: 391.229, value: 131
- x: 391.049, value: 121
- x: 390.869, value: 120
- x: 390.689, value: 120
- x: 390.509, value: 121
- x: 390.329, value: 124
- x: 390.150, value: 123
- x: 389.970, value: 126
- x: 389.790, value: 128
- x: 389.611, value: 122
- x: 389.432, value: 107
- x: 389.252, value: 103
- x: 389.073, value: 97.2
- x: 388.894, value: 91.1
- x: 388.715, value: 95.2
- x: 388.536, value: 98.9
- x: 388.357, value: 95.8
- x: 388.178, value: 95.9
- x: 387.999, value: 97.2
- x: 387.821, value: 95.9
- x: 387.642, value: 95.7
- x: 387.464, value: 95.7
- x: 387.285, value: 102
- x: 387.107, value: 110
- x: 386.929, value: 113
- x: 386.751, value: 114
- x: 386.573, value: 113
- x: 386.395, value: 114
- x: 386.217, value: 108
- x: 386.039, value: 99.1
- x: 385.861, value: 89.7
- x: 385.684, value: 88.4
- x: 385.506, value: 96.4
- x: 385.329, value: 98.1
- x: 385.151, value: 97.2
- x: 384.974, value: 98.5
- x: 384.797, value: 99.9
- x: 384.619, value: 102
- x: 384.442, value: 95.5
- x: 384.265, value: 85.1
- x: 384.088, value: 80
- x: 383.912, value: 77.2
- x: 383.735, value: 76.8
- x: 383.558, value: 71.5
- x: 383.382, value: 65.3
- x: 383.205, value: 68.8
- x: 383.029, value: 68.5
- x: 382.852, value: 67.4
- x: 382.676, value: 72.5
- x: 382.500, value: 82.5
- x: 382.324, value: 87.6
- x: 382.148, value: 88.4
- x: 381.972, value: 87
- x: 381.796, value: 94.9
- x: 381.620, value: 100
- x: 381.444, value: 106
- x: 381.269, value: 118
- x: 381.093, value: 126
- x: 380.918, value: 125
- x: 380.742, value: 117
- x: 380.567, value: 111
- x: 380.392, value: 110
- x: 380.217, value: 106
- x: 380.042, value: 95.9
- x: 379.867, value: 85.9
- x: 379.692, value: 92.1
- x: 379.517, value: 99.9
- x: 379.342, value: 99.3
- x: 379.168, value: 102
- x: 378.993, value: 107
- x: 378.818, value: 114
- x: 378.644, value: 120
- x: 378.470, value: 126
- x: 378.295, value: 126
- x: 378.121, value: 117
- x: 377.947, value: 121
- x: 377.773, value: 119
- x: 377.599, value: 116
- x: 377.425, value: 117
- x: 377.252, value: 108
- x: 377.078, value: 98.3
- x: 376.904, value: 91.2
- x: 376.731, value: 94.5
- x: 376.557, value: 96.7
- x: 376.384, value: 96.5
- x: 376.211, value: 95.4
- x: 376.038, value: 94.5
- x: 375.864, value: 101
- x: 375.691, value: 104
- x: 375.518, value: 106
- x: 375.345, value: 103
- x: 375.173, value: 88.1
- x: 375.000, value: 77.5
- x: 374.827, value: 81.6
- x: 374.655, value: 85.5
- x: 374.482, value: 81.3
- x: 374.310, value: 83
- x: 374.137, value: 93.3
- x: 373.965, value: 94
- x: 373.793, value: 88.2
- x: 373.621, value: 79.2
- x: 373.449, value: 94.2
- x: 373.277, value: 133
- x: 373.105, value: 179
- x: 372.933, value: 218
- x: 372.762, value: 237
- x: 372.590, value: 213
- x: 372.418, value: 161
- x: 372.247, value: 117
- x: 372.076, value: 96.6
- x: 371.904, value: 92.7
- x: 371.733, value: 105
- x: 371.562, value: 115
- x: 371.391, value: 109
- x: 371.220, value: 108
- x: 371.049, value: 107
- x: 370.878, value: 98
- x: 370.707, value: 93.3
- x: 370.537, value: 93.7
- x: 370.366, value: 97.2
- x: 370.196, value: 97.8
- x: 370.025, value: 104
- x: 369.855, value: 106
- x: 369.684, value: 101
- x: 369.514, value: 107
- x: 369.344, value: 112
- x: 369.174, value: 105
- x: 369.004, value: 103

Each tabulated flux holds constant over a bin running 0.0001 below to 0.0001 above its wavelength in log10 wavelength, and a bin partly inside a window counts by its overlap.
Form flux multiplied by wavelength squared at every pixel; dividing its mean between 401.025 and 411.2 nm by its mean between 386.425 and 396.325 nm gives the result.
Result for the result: 1.7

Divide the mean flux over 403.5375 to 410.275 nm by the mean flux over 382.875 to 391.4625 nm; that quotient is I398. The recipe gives 1.7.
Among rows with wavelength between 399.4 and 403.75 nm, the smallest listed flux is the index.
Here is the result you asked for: 163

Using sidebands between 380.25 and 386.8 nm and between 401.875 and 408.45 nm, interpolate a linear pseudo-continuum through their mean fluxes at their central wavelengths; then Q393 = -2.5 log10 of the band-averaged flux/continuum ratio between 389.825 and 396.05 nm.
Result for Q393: 0.17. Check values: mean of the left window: 94.6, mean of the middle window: 109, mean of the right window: 173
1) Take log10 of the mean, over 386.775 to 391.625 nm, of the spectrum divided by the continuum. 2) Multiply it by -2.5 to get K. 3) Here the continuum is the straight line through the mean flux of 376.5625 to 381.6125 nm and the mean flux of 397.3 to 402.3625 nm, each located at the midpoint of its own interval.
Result 0.217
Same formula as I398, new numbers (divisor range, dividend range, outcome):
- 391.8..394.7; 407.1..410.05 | 1.99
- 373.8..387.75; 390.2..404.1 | 1.36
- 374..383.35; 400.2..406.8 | 1.75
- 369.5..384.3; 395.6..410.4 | 1.53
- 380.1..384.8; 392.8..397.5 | 1.02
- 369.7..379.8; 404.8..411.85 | 1.56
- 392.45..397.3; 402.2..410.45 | 1.83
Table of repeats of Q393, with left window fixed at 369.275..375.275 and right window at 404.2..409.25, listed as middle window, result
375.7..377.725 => 0.19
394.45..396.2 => 0.21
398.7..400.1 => -0.03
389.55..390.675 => 0.17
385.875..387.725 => 0.30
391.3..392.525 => 0.22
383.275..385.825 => 0.47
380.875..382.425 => 0.25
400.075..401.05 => -0.03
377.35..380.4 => 0.14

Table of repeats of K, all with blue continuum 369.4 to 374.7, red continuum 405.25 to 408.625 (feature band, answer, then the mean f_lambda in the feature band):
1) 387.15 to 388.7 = 0.406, 97.4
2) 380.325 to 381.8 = 0.157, 113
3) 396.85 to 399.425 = 0.222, 129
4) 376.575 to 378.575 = 0.122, 112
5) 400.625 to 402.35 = -0.113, 182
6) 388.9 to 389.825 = 0.306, 109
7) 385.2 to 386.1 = 0.413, 94.3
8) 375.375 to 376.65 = 0.227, 99.3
